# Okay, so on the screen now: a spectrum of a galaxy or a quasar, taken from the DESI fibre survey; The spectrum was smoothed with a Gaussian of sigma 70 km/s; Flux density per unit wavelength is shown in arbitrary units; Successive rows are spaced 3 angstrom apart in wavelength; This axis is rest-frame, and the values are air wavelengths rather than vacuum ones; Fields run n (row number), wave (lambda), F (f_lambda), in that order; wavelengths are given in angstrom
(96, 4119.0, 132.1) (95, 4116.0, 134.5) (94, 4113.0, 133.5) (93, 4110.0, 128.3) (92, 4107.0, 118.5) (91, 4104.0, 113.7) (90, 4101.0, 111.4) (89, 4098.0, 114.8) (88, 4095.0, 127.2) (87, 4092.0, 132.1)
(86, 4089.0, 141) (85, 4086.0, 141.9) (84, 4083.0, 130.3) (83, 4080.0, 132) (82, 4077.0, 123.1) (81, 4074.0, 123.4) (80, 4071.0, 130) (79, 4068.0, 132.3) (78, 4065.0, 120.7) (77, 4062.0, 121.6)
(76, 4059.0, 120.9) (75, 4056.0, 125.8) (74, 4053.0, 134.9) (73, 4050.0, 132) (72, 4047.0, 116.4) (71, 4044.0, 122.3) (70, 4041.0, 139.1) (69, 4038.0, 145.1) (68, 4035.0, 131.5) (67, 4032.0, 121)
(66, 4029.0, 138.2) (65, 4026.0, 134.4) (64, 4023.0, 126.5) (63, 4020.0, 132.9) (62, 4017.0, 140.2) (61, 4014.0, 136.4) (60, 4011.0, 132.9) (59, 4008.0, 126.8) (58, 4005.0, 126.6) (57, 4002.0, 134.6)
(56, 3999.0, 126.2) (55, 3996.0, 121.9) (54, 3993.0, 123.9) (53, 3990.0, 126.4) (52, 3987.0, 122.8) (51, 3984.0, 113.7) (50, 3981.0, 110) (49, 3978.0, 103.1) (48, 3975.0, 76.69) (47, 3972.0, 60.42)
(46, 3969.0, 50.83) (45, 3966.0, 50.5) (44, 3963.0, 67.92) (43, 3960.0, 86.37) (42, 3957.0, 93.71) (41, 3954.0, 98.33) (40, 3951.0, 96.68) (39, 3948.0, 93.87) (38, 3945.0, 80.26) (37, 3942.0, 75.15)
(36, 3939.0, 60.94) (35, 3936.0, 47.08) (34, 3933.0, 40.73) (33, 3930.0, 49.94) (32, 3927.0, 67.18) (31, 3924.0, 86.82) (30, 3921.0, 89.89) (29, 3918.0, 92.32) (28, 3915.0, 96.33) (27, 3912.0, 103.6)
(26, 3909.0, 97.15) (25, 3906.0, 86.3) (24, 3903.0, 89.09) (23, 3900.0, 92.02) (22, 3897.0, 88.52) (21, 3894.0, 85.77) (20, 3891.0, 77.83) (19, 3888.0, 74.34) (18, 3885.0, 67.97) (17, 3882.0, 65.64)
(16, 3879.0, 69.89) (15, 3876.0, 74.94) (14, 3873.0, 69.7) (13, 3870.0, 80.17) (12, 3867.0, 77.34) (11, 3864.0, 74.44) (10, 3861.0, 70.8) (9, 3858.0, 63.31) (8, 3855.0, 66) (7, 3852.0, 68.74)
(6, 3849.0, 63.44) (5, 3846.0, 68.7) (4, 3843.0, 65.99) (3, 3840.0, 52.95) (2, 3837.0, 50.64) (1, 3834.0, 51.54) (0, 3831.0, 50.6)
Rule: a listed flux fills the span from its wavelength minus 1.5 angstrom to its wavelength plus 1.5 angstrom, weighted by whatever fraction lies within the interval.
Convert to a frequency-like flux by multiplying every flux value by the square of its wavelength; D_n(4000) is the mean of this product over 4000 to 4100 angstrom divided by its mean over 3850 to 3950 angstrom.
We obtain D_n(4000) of 1.8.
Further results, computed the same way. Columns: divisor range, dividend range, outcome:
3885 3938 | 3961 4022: 1.43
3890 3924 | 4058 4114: 1.52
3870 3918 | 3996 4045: 1.70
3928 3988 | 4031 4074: 1.71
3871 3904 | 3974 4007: 1.60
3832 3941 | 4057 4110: 1.90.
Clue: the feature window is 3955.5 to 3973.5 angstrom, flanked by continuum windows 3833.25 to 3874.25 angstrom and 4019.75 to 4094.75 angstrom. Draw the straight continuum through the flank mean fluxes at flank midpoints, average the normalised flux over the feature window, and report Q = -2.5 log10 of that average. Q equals 0.42 mag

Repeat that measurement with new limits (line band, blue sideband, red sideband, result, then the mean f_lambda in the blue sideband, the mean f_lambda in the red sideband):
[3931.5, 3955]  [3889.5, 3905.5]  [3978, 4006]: 0.38 mag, 86.6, 122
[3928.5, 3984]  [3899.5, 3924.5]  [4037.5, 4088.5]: 0.34 mag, 92.9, 129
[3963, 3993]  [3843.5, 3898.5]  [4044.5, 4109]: 0.11 mag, 72.5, 126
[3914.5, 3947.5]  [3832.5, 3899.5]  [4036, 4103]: 0.23 mag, 69.8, 128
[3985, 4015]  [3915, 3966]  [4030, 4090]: -0.23 mag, 76.5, 129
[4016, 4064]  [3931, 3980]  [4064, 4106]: -0.20 mag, 74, 127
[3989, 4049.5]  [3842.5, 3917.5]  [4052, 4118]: -0.17 mag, 77.9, 127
